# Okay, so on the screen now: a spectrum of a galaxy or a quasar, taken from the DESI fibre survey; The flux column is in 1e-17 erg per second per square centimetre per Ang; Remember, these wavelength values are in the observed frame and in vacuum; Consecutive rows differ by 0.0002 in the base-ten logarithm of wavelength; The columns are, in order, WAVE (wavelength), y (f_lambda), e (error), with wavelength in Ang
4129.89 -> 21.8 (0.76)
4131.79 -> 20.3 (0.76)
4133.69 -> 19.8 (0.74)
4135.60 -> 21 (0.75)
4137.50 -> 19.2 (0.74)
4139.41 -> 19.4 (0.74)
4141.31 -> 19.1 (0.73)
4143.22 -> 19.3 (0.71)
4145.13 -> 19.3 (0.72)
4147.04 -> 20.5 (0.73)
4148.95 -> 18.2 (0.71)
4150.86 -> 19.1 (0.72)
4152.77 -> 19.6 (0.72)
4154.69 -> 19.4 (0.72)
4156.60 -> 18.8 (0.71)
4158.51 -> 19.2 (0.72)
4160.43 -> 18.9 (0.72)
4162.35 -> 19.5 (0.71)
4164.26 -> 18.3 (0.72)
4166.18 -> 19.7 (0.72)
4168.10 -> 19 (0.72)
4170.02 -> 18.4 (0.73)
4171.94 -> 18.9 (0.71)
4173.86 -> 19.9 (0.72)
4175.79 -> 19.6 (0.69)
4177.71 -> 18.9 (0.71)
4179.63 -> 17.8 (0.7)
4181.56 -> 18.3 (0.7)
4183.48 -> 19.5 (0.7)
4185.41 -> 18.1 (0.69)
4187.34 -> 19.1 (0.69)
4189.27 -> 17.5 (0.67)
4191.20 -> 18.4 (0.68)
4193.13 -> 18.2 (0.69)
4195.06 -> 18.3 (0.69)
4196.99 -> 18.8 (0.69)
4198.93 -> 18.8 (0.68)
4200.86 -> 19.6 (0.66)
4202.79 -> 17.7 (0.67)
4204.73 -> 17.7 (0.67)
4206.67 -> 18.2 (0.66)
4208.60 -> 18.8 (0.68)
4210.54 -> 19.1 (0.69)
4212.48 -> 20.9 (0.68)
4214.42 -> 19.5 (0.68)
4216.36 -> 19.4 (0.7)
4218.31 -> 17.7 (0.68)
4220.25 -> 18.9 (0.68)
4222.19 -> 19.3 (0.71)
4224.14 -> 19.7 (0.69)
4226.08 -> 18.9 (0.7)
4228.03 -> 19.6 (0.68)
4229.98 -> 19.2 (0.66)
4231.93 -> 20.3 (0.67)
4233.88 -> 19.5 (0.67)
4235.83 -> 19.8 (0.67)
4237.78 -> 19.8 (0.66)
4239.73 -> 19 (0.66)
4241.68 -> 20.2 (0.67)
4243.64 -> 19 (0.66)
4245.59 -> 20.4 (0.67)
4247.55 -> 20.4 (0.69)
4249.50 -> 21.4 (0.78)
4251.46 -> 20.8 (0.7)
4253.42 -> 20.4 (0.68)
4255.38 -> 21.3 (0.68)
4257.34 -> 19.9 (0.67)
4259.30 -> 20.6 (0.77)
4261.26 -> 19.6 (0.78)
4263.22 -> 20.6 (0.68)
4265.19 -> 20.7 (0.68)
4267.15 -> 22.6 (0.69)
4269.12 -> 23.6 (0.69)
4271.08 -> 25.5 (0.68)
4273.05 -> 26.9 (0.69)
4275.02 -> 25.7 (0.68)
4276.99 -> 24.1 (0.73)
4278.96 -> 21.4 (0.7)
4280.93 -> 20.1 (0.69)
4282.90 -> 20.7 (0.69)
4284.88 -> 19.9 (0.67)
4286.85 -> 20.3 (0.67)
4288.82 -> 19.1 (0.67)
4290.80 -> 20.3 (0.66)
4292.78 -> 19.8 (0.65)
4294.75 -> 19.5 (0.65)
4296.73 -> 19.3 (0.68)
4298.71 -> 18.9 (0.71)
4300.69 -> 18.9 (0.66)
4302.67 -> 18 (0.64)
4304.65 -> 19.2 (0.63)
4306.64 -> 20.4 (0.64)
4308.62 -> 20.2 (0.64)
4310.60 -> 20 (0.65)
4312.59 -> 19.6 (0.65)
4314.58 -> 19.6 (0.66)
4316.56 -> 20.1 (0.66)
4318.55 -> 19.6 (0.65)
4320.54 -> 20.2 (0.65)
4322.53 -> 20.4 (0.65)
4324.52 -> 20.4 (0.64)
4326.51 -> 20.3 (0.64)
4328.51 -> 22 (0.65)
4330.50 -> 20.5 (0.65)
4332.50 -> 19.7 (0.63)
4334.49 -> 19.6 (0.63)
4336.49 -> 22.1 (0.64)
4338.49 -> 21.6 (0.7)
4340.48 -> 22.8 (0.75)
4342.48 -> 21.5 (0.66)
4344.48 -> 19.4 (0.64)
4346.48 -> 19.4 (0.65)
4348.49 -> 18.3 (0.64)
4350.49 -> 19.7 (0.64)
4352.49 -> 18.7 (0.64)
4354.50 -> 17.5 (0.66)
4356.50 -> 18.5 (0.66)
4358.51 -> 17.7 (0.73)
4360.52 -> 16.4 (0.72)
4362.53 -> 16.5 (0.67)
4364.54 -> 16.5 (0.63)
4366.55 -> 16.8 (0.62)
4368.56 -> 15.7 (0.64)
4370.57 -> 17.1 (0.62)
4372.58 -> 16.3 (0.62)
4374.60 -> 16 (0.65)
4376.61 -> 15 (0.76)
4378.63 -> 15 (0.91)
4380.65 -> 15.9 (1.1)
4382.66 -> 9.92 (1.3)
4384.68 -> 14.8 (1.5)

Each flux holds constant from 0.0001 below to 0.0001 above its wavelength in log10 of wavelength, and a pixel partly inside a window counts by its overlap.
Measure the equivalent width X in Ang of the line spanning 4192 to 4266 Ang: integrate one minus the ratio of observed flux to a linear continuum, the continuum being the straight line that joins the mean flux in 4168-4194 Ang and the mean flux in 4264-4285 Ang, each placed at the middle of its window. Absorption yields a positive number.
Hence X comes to 4.7 Ang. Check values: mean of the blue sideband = 18.7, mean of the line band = 19.5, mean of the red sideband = 22.9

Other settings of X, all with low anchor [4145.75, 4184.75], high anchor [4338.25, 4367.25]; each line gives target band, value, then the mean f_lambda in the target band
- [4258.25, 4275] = -3.39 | 22.7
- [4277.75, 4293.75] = -1.21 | 20.2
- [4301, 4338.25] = -2.69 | 20.1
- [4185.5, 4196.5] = 0.41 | 18.3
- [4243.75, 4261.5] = -1.50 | 20.5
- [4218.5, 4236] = -0.39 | 19.4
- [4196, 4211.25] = 0.33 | 18.6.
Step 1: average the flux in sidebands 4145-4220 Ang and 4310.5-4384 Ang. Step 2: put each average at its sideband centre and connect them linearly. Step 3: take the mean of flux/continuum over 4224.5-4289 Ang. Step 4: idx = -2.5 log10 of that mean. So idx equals -0.124 mag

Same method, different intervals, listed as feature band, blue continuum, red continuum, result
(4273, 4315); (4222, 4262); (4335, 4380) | -0.07 mag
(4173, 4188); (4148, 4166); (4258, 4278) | 0.05 mag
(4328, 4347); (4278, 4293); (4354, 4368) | -0.16 mag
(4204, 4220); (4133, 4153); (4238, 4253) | 0.06 mag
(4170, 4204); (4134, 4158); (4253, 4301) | 0.07 mag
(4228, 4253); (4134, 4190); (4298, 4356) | -0.03 mag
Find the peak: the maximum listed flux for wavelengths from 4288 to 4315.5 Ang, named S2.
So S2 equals 20.4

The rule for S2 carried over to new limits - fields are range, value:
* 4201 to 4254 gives 21.4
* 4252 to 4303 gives 26.9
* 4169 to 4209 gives 19.9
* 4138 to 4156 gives 20.5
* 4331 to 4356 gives 22.8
